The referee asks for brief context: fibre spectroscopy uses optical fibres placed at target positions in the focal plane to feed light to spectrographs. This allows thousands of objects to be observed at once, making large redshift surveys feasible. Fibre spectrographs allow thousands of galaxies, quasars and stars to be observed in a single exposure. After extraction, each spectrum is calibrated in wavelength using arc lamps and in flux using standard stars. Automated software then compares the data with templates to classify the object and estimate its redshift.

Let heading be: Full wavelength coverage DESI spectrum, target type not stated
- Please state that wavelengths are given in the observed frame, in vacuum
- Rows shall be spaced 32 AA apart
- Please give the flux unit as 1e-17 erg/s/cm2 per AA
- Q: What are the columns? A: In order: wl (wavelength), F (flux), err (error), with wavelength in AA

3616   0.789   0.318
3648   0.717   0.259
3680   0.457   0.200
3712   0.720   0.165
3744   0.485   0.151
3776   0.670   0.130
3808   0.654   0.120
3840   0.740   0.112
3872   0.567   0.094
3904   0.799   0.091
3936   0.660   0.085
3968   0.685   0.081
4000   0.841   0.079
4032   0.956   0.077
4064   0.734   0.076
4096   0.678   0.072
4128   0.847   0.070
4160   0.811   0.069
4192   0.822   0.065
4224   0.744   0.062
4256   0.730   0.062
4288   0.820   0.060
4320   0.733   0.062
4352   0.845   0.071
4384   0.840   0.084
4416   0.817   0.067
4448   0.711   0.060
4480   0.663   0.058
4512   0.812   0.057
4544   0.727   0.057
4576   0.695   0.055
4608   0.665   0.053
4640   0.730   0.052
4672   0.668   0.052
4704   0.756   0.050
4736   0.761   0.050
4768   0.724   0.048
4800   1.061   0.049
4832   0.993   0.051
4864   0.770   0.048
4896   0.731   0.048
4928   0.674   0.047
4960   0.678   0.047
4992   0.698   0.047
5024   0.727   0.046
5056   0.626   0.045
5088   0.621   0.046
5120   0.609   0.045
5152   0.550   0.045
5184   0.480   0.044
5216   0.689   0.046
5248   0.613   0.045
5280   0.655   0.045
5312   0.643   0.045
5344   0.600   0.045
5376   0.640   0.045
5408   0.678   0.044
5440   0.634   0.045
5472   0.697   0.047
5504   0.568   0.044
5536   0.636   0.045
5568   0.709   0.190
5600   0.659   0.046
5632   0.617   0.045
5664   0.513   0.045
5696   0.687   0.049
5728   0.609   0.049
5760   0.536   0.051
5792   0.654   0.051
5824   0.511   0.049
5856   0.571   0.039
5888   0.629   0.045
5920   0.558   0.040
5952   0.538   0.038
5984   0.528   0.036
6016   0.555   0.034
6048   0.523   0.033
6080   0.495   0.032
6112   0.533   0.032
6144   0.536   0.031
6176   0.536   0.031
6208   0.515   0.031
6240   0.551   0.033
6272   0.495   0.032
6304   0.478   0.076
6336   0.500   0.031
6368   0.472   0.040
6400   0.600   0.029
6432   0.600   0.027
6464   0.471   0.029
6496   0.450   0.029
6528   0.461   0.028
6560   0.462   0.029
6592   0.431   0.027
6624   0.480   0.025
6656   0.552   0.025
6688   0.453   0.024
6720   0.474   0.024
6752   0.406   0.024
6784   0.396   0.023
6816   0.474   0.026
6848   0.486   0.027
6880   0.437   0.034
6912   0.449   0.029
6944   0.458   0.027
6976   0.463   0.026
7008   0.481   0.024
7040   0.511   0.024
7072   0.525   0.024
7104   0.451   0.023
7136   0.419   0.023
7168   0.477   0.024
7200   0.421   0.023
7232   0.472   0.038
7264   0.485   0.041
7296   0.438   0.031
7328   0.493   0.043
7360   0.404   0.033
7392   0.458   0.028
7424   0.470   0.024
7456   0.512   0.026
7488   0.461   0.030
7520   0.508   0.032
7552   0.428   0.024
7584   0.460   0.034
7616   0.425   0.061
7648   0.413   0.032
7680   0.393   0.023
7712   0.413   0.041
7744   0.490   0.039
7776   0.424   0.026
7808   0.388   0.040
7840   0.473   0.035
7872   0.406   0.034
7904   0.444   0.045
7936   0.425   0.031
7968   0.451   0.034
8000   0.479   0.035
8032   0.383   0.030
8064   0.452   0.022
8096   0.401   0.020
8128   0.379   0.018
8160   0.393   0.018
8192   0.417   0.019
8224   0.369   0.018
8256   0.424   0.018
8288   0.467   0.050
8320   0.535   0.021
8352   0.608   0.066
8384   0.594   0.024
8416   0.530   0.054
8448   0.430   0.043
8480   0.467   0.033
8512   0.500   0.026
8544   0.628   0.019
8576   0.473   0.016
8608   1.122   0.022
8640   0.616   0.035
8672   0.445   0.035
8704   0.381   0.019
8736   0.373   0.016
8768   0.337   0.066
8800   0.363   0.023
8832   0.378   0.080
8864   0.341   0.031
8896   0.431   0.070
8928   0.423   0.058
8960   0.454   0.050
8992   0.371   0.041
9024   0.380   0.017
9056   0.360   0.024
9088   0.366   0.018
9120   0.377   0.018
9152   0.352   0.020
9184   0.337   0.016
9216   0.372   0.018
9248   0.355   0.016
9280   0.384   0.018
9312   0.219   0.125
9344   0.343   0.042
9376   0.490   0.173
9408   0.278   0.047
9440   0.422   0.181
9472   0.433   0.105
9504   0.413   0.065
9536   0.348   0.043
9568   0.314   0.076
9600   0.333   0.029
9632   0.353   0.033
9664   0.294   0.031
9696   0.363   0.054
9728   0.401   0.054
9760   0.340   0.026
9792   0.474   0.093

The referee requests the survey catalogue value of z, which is 0.720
